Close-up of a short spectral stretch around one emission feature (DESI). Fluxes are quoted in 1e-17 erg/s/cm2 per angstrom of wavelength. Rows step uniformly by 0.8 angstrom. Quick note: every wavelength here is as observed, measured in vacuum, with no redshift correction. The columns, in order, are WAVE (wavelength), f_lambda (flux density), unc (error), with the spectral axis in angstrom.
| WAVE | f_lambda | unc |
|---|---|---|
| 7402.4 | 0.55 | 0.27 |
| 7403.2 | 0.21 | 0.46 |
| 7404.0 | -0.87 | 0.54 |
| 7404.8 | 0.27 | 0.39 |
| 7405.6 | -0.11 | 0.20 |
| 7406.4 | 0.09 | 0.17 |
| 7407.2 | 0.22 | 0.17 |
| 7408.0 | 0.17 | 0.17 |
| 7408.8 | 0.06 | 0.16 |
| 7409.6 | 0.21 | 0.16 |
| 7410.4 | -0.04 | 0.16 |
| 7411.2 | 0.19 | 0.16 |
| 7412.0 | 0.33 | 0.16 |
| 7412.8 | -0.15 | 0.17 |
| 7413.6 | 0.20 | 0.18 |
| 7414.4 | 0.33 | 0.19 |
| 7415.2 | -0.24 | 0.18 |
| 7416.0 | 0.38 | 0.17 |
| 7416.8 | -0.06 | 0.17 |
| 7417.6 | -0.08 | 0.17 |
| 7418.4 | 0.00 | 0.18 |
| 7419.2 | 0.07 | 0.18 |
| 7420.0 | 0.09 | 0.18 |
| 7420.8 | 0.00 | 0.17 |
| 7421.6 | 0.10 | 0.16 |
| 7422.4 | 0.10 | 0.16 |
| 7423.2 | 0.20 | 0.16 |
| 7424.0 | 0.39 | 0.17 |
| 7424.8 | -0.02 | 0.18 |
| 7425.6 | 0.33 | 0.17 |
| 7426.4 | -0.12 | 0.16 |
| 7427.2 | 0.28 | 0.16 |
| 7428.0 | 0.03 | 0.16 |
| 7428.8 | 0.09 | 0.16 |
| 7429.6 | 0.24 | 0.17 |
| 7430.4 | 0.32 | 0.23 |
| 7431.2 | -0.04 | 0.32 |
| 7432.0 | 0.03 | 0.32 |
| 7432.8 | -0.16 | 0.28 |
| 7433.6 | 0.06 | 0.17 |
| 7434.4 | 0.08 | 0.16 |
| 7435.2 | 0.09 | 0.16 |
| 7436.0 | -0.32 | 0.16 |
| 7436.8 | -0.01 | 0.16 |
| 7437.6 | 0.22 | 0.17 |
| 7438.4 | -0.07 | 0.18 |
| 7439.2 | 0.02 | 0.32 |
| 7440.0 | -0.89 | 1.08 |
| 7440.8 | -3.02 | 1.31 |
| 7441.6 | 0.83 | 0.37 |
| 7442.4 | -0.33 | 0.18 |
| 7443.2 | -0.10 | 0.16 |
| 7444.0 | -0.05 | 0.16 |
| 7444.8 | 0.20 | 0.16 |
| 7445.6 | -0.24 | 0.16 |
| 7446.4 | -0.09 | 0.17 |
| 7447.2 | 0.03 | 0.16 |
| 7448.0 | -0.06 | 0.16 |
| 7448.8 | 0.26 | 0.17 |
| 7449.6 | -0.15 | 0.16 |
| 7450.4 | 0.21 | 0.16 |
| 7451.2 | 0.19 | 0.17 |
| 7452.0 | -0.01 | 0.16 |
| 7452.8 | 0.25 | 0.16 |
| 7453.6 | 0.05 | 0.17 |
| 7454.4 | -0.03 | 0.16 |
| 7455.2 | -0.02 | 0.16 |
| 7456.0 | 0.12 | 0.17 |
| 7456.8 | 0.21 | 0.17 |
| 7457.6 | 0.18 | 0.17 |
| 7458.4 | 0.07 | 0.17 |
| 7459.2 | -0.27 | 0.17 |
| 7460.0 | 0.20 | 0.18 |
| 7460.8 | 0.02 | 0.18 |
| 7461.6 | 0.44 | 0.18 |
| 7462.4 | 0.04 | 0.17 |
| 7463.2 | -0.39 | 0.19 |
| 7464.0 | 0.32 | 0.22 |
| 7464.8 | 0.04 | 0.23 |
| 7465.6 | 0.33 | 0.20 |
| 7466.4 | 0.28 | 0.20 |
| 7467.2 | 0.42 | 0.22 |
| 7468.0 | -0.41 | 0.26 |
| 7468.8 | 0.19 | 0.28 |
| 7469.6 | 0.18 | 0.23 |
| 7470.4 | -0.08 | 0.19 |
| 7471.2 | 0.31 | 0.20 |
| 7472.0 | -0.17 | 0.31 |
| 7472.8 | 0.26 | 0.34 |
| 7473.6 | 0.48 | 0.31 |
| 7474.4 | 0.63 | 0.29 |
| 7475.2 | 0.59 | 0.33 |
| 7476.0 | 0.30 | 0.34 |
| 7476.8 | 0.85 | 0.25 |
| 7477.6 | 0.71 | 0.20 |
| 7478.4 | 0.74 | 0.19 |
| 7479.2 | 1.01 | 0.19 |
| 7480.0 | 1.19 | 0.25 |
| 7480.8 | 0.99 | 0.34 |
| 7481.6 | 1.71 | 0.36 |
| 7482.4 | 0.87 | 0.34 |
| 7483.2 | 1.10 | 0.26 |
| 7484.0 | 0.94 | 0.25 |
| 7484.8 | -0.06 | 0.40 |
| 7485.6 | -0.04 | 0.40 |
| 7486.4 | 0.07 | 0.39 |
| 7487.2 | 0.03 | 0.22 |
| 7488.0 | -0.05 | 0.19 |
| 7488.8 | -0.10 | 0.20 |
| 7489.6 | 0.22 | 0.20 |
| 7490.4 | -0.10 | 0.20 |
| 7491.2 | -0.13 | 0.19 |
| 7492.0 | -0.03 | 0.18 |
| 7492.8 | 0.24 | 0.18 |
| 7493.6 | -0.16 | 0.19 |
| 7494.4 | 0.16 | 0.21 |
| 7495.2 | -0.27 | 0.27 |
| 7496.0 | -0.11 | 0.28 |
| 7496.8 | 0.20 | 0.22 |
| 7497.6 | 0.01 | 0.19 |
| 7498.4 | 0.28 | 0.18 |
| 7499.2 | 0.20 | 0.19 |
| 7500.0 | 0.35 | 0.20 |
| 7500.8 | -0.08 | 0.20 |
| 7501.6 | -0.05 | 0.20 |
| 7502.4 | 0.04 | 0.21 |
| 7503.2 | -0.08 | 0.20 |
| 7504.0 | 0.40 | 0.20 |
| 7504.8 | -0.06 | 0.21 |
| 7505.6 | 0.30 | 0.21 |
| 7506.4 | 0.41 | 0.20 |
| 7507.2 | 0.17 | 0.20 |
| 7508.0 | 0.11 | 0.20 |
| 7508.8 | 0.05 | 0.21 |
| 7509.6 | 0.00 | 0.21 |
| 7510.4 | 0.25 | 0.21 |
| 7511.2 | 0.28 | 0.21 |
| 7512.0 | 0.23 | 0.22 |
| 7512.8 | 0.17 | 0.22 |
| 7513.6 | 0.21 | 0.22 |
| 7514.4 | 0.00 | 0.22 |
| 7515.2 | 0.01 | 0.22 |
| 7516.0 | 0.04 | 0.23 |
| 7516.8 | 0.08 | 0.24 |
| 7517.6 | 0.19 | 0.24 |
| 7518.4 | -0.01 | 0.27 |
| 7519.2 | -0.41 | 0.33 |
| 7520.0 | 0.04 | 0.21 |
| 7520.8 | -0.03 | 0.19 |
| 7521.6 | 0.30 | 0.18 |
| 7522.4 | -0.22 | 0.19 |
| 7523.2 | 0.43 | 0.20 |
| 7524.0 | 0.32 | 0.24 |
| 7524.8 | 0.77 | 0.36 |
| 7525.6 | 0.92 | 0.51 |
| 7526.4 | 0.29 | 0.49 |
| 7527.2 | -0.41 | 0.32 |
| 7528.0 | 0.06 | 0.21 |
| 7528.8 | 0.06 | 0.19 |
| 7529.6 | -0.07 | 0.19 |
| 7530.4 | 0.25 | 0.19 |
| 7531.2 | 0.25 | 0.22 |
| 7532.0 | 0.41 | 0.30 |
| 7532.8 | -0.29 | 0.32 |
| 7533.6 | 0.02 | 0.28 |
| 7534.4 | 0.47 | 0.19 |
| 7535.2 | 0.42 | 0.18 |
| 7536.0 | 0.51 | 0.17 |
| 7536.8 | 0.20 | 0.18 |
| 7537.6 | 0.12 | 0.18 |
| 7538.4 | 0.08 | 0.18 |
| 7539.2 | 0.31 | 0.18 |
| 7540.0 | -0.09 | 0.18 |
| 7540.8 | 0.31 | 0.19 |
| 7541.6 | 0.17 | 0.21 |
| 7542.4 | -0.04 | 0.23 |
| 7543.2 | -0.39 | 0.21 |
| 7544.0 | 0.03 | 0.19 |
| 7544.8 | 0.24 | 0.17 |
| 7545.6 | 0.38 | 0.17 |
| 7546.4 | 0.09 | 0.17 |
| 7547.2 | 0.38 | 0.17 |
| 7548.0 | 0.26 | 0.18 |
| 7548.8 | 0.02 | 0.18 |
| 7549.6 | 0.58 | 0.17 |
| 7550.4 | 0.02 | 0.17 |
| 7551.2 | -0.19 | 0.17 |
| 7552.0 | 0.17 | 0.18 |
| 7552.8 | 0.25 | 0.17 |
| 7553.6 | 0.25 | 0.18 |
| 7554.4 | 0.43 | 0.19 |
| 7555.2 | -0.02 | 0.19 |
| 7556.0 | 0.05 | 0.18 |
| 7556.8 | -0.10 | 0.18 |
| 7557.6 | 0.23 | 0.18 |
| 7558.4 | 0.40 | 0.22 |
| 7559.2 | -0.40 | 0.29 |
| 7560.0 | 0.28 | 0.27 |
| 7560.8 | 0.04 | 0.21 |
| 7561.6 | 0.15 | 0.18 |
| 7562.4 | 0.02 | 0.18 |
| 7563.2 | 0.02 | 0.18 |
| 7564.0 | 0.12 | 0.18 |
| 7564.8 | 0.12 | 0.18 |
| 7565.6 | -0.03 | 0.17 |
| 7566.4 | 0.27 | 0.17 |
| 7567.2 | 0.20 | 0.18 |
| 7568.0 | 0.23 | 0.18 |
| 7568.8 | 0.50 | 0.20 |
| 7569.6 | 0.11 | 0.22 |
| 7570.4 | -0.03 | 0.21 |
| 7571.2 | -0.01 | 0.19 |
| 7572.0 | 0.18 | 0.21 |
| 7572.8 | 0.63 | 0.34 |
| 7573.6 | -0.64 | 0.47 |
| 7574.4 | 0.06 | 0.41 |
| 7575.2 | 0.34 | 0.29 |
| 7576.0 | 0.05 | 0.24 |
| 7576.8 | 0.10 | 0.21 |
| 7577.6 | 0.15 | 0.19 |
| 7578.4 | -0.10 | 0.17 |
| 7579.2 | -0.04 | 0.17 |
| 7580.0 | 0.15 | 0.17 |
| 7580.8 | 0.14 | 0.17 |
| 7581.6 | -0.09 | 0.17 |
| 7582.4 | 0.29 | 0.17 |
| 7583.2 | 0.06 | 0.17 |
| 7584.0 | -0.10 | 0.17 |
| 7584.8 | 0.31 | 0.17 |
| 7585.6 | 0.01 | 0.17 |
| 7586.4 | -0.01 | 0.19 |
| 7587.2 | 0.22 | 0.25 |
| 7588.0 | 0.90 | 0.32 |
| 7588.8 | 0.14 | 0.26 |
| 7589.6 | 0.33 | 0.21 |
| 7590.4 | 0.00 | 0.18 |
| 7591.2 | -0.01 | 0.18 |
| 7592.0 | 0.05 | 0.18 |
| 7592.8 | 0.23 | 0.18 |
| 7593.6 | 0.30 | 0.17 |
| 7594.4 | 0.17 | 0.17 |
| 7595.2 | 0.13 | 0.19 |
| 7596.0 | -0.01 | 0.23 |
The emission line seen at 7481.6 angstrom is [O II] 3727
